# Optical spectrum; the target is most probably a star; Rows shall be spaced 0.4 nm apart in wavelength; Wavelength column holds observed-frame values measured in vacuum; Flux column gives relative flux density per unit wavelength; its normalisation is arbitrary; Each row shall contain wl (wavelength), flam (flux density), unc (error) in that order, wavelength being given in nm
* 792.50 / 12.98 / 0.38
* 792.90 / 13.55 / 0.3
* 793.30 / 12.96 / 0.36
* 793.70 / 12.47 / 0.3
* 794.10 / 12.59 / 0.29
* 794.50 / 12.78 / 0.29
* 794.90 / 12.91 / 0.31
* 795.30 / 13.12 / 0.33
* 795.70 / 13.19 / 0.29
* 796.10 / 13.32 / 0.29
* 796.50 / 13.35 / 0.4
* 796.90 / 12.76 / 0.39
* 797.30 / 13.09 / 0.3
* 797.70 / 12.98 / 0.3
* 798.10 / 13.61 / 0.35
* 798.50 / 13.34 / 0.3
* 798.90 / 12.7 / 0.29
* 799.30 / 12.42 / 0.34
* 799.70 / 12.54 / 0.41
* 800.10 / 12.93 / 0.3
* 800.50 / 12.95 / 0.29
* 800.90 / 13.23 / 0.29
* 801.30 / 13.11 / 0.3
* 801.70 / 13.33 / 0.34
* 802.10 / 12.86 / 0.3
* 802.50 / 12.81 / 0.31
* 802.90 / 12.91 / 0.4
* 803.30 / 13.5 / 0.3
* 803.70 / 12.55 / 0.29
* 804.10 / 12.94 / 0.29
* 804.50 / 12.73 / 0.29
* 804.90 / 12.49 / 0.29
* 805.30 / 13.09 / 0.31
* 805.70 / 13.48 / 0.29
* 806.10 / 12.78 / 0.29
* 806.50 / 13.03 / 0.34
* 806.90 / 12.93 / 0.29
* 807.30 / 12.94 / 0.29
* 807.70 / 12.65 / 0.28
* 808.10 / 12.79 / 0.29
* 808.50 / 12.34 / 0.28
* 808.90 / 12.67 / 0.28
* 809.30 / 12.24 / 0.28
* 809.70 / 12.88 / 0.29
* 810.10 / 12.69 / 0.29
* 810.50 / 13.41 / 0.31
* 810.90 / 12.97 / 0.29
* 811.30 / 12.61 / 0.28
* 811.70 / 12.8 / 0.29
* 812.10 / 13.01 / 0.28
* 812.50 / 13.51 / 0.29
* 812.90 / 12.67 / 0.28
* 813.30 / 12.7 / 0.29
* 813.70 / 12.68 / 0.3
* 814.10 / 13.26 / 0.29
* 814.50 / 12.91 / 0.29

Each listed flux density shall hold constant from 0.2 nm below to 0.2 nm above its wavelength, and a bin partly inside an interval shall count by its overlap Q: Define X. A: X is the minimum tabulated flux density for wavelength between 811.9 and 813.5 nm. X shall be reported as 12.67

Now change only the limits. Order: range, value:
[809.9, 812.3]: 12.61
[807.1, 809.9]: 12.24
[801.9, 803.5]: 12.81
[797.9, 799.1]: 12.7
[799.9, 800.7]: 12.93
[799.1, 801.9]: 12.42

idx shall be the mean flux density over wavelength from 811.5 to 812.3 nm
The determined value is 12.9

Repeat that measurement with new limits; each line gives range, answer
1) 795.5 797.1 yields 13.2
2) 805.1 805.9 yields 13.3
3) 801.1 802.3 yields 13.1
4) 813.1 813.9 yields 12.7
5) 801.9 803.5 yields 13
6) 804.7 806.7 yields 13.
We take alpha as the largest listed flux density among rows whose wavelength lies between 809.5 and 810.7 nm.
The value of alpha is 13.41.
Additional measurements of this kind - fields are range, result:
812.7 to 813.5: 12.7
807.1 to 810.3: 12.94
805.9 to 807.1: 13.03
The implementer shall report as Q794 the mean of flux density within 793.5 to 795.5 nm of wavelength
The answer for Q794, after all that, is 12.8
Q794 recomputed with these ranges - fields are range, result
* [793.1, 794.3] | 12.7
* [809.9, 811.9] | 12.9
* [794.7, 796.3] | 13.1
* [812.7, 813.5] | 12.7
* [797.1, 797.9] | 13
